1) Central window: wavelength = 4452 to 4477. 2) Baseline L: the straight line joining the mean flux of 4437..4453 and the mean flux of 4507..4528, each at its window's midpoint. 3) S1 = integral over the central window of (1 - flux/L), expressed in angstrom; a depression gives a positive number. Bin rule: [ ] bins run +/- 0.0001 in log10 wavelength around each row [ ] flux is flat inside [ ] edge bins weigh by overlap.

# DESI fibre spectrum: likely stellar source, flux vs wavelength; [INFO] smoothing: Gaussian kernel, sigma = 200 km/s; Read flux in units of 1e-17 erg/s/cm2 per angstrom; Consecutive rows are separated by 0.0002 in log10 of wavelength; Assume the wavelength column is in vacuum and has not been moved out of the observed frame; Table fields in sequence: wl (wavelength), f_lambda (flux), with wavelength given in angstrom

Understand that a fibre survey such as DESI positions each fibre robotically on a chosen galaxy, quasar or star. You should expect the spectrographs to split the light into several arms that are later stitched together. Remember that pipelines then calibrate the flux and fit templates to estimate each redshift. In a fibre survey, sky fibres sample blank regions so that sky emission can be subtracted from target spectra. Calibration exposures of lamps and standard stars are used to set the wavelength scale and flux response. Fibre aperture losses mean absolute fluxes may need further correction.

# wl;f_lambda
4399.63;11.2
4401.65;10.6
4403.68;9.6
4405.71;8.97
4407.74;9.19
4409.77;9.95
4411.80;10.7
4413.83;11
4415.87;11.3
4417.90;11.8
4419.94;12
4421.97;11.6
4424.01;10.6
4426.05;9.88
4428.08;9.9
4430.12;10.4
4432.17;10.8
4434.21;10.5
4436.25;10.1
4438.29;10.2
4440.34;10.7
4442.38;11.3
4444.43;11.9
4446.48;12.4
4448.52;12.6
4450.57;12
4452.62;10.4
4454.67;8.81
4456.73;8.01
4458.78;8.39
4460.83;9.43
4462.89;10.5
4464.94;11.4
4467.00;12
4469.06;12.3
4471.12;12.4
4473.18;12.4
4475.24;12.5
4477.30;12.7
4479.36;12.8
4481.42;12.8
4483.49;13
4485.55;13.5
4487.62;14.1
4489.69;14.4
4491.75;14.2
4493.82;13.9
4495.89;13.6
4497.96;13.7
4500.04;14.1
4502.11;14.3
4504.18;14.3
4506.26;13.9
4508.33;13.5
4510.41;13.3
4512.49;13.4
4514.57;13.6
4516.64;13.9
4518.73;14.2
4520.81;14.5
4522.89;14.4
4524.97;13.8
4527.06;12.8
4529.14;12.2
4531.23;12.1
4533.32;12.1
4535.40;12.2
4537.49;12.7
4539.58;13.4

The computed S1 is 2.7 angstrom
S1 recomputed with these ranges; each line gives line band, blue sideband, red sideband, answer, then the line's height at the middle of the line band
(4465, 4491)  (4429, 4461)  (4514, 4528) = -1.9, 12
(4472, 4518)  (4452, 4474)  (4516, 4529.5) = -4.9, 12.3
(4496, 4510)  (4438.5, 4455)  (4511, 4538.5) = -1.3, 12.7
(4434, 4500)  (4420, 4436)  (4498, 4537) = -0.1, 11.8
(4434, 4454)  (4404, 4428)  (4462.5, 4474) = 0.2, 11.3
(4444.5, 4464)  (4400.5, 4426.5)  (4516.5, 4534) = 2.0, 11.6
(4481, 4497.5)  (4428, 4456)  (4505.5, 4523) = -1.2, 12.8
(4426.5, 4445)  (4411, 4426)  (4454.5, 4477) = 0.8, 11.1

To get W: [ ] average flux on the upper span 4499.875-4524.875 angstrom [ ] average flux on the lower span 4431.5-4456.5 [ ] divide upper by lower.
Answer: 1.3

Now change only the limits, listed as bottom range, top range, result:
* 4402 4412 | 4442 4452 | 1.24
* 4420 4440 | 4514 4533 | 1.28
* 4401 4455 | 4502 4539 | 1.25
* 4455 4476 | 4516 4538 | 1.21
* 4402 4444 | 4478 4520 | 1.30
